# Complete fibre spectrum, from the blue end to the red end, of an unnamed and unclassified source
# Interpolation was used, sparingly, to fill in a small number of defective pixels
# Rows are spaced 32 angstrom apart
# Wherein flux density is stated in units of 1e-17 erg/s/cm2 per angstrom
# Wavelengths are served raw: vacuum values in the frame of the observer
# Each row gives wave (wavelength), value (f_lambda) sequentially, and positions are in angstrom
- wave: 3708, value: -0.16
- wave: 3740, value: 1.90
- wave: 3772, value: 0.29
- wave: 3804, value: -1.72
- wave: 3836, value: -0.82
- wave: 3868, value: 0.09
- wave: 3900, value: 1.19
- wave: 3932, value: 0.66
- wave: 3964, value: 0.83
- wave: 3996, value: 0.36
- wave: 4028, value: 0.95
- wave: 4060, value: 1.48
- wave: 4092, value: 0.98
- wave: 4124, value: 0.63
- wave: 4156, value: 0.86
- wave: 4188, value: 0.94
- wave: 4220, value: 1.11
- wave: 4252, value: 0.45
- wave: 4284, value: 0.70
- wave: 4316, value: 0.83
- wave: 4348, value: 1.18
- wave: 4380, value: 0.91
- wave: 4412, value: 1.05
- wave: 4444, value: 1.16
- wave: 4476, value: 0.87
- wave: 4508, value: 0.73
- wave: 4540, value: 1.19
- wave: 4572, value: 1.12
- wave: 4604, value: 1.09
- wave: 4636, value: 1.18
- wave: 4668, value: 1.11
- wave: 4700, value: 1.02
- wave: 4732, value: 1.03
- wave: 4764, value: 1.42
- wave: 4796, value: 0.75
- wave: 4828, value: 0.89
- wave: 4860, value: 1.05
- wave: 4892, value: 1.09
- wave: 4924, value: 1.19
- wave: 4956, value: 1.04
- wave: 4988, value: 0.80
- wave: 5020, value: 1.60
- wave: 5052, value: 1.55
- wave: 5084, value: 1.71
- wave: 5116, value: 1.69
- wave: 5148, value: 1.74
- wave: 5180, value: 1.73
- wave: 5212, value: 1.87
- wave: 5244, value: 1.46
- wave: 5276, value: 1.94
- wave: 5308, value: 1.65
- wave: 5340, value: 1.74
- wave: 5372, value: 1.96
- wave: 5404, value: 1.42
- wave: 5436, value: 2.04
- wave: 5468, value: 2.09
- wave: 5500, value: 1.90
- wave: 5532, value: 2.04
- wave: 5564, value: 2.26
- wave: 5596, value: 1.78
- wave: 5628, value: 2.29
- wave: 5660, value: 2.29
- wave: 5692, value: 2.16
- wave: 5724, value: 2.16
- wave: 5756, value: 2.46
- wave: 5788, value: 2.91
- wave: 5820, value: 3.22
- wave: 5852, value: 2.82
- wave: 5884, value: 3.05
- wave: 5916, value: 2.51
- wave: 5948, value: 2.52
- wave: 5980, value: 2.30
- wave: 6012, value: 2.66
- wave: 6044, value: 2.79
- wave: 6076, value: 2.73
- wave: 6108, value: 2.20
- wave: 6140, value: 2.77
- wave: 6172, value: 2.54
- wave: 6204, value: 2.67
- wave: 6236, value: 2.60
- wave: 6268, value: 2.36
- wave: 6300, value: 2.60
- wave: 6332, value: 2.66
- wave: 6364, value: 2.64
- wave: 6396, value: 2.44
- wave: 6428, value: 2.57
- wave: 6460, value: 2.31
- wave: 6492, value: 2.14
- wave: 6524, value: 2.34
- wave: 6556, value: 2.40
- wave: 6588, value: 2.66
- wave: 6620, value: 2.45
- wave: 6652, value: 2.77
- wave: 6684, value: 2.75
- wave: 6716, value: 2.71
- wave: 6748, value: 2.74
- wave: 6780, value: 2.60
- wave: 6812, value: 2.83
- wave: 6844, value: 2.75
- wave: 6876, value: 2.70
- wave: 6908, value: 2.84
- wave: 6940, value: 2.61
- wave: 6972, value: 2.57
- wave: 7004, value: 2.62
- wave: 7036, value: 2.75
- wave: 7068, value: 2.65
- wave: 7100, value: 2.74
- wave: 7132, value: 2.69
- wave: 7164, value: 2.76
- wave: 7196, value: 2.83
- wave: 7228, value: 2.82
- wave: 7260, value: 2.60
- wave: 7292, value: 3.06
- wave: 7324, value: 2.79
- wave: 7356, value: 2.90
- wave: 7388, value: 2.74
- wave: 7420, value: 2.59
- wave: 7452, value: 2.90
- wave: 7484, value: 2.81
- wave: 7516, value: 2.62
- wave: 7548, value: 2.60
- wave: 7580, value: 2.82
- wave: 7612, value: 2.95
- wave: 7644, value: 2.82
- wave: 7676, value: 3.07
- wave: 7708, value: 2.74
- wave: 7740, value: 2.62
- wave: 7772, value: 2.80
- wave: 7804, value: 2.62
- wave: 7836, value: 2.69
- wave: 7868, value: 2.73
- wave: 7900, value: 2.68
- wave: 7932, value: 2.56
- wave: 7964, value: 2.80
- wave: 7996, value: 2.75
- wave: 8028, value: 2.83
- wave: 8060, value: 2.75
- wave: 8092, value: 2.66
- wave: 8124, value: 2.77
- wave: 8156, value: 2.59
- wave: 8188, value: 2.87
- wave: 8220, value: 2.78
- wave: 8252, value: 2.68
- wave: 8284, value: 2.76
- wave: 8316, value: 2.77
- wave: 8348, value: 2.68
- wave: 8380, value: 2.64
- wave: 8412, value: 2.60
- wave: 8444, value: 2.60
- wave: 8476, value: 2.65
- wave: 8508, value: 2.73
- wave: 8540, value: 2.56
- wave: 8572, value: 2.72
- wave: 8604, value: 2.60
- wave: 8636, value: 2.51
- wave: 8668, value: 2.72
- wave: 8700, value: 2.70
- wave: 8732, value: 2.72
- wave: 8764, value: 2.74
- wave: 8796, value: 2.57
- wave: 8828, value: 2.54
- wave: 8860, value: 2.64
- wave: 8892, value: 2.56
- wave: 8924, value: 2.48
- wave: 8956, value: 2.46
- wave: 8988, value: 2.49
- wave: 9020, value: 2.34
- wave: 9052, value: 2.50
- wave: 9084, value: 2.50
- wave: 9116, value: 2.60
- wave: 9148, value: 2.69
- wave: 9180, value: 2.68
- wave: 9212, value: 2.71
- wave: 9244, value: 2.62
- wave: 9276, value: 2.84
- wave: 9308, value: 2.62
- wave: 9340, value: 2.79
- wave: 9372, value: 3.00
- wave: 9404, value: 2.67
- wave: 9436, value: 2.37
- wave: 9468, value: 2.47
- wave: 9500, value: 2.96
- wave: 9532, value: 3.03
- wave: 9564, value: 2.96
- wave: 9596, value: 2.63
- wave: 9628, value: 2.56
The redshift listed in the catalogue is 0.26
